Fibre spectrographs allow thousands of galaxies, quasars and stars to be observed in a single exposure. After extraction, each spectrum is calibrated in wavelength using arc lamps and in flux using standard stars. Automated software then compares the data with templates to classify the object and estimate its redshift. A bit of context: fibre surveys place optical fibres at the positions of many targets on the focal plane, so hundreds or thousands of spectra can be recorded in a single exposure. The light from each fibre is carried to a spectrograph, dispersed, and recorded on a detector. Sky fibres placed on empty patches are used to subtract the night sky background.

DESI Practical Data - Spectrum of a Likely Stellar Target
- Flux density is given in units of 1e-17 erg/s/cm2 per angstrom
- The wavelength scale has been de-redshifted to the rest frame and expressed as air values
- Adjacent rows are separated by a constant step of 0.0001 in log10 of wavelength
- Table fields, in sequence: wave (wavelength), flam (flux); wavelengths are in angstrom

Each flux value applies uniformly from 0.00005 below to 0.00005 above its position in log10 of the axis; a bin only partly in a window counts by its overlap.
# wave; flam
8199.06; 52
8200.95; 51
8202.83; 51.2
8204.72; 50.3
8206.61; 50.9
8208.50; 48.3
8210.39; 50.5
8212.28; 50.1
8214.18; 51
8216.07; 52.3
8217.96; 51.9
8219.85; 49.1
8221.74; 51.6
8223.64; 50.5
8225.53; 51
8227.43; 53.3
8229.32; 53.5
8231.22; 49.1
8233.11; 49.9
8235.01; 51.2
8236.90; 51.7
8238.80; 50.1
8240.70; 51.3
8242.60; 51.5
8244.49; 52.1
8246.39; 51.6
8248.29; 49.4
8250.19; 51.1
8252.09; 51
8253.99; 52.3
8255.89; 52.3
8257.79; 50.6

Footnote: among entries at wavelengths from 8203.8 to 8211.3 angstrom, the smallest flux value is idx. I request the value 48.3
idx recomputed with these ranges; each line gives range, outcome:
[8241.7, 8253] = 49.4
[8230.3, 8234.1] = 49.1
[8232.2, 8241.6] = 49.9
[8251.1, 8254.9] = 51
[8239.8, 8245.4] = 51.3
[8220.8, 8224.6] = 50.5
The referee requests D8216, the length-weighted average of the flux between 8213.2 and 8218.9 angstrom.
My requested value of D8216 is 51.7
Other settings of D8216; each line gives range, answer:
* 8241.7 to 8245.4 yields 51.9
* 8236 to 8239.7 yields 50.9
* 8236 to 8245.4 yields 51.3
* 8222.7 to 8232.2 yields 51.5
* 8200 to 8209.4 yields 50.4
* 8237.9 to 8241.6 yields 50.7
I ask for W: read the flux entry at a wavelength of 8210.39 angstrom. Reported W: 50.5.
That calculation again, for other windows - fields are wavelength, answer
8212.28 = 50.1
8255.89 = 52.3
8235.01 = 51.2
